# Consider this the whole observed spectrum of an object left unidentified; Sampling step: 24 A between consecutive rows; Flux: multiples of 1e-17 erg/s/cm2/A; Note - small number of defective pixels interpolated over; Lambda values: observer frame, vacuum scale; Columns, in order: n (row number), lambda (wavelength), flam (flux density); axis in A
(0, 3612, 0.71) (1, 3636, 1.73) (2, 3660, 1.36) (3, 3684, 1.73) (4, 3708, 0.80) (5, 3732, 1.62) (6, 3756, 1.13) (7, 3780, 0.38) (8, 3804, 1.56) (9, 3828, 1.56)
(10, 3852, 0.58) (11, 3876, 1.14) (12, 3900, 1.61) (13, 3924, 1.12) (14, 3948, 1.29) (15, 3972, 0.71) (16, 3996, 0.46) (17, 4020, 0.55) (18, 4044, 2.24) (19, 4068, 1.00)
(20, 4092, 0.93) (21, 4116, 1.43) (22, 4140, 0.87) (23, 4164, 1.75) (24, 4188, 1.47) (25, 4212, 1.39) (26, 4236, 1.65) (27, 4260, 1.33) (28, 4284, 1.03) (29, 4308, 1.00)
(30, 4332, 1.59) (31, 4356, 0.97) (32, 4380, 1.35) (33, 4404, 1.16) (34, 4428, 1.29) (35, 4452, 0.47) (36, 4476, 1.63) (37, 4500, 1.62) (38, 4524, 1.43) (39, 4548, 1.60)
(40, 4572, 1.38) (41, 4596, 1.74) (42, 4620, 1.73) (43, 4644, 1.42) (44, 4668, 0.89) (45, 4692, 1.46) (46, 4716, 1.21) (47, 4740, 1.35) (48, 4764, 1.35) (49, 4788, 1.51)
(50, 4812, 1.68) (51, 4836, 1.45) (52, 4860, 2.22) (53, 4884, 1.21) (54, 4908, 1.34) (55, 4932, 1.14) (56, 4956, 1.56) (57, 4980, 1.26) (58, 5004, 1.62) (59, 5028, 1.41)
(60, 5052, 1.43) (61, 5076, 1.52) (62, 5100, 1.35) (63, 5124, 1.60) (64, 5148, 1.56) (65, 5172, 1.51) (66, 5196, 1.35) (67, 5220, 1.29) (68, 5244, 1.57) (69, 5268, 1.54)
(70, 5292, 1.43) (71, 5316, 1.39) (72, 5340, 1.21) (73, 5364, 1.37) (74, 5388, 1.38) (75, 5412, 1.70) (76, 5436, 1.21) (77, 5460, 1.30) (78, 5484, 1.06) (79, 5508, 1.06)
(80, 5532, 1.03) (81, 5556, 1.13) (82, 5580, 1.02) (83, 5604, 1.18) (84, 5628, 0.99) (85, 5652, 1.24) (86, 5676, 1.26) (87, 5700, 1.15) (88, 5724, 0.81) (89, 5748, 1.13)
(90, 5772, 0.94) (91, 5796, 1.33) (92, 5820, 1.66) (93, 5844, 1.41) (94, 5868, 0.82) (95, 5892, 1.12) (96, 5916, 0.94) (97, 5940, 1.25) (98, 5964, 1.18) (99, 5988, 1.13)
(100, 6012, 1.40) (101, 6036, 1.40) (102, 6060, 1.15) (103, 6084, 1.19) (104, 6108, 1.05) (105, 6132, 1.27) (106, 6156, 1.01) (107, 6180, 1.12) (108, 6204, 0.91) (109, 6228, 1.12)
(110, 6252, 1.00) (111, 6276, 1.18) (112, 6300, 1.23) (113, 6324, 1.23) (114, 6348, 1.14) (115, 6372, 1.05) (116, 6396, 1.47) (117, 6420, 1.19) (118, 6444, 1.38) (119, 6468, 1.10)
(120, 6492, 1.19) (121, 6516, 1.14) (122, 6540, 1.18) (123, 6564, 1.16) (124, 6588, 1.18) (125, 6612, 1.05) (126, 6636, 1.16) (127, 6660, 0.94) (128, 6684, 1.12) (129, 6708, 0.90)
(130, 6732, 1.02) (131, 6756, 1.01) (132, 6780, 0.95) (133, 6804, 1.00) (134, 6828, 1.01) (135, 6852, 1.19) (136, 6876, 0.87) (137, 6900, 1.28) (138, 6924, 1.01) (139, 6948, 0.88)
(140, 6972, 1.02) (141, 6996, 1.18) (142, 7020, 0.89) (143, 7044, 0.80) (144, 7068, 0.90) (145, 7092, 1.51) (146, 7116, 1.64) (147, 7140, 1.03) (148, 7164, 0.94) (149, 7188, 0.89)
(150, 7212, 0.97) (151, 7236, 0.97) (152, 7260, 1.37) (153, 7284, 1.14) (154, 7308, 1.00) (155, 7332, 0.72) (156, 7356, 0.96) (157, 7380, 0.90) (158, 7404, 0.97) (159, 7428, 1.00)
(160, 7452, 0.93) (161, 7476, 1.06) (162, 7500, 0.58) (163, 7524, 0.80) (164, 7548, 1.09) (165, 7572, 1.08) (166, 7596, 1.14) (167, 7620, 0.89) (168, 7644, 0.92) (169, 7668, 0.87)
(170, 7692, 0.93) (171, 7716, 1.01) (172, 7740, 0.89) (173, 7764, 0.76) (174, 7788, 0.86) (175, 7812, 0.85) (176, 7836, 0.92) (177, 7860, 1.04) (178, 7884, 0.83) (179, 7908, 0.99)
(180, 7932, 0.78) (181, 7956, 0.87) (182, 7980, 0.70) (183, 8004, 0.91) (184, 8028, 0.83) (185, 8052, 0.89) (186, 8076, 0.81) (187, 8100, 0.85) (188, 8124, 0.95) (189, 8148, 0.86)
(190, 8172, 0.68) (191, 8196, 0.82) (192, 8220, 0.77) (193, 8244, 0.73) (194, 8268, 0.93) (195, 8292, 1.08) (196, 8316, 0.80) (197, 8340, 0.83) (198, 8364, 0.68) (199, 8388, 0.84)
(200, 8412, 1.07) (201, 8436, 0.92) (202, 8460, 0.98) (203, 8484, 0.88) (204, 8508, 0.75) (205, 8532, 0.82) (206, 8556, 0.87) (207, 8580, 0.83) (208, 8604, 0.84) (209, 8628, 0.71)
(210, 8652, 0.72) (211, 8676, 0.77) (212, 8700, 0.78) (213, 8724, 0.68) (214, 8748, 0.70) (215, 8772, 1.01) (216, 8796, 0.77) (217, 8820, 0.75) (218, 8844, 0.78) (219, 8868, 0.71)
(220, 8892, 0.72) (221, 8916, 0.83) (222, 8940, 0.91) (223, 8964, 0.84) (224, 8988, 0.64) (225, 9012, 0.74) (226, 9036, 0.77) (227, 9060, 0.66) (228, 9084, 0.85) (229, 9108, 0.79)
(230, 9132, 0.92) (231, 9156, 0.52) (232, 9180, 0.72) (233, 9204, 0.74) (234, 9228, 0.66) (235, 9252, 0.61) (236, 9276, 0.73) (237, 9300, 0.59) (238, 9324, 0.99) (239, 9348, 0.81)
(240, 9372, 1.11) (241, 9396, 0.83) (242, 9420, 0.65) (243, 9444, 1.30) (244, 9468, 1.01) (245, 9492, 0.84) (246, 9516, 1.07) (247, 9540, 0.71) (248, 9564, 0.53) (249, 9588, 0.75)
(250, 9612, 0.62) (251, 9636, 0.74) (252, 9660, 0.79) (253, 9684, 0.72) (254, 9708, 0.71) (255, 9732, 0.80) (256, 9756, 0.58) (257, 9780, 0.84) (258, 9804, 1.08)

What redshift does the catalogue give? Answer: 0.082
